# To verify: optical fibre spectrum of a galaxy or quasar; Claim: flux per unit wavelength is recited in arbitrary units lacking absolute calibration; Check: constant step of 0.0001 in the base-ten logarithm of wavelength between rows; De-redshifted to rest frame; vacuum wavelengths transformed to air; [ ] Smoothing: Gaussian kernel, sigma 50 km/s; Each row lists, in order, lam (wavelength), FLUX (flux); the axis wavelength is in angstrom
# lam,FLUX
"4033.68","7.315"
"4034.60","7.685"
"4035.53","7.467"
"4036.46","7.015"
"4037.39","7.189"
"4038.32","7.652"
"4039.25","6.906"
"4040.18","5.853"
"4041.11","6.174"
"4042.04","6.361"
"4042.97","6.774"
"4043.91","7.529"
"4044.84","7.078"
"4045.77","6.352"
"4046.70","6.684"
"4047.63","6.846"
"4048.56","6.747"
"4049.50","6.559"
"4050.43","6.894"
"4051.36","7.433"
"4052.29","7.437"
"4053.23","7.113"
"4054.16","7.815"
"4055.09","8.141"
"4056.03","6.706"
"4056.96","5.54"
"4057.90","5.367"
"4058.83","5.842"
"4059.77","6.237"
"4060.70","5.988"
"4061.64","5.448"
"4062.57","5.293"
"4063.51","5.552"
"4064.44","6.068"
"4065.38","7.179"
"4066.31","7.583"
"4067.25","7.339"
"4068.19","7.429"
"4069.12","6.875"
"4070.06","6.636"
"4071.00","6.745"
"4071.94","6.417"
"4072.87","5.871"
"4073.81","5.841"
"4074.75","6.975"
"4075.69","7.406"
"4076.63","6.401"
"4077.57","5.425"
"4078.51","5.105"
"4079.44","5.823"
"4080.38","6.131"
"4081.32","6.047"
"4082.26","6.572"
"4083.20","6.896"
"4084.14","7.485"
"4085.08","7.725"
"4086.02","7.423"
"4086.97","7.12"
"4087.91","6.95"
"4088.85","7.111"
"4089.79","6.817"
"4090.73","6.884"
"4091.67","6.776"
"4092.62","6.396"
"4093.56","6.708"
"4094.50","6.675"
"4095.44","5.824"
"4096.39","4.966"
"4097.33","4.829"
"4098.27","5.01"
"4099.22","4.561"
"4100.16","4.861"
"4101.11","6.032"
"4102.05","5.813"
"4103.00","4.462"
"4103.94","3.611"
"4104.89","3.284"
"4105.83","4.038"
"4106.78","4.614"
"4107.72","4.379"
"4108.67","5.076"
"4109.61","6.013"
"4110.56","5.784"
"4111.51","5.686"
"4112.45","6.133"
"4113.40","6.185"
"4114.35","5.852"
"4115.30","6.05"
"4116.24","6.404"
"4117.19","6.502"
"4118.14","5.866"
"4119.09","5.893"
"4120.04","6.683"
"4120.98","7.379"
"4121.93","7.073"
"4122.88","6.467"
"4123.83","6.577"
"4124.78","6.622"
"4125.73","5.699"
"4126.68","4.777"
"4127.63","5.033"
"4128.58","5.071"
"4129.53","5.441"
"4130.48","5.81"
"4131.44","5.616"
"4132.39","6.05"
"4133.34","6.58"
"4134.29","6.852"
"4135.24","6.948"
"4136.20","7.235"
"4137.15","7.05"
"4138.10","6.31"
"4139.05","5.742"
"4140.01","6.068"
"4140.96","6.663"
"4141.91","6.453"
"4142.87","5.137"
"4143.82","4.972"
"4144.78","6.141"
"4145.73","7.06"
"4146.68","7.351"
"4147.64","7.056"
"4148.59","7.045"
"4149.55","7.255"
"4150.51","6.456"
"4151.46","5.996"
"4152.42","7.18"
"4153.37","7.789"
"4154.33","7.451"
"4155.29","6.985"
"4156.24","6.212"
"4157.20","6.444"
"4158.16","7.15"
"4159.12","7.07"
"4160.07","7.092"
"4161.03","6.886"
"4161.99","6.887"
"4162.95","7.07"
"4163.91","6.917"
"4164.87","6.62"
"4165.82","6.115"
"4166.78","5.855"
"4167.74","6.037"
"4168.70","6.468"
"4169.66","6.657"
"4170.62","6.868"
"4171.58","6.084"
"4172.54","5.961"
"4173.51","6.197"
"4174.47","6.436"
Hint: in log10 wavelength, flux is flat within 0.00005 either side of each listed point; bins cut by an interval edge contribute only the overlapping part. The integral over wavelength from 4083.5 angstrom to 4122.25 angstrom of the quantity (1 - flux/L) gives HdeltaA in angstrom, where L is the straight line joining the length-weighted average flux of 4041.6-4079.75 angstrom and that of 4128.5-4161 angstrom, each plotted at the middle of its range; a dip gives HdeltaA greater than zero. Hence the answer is 3.72 angstrom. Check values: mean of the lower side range 6.56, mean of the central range 5.92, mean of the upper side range 6.54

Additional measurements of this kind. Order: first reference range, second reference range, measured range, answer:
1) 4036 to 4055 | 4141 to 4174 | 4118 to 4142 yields 1.67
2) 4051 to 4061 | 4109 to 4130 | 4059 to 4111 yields 2.98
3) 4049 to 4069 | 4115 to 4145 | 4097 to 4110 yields 3.26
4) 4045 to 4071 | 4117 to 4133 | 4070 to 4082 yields 0.50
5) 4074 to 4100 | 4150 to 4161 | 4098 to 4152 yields 6.04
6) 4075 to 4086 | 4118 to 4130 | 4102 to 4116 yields 2.41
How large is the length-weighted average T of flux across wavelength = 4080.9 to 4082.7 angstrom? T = 6.31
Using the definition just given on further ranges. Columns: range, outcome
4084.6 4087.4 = 7.41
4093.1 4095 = 6.7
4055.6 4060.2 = 5.93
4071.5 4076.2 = 6.5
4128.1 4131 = 5.43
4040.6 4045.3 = 6.77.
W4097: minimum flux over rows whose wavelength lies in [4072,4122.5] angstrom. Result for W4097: 3.284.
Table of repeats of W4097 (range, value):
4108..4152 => 4.777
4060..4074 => 5.293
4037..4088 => 5.105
